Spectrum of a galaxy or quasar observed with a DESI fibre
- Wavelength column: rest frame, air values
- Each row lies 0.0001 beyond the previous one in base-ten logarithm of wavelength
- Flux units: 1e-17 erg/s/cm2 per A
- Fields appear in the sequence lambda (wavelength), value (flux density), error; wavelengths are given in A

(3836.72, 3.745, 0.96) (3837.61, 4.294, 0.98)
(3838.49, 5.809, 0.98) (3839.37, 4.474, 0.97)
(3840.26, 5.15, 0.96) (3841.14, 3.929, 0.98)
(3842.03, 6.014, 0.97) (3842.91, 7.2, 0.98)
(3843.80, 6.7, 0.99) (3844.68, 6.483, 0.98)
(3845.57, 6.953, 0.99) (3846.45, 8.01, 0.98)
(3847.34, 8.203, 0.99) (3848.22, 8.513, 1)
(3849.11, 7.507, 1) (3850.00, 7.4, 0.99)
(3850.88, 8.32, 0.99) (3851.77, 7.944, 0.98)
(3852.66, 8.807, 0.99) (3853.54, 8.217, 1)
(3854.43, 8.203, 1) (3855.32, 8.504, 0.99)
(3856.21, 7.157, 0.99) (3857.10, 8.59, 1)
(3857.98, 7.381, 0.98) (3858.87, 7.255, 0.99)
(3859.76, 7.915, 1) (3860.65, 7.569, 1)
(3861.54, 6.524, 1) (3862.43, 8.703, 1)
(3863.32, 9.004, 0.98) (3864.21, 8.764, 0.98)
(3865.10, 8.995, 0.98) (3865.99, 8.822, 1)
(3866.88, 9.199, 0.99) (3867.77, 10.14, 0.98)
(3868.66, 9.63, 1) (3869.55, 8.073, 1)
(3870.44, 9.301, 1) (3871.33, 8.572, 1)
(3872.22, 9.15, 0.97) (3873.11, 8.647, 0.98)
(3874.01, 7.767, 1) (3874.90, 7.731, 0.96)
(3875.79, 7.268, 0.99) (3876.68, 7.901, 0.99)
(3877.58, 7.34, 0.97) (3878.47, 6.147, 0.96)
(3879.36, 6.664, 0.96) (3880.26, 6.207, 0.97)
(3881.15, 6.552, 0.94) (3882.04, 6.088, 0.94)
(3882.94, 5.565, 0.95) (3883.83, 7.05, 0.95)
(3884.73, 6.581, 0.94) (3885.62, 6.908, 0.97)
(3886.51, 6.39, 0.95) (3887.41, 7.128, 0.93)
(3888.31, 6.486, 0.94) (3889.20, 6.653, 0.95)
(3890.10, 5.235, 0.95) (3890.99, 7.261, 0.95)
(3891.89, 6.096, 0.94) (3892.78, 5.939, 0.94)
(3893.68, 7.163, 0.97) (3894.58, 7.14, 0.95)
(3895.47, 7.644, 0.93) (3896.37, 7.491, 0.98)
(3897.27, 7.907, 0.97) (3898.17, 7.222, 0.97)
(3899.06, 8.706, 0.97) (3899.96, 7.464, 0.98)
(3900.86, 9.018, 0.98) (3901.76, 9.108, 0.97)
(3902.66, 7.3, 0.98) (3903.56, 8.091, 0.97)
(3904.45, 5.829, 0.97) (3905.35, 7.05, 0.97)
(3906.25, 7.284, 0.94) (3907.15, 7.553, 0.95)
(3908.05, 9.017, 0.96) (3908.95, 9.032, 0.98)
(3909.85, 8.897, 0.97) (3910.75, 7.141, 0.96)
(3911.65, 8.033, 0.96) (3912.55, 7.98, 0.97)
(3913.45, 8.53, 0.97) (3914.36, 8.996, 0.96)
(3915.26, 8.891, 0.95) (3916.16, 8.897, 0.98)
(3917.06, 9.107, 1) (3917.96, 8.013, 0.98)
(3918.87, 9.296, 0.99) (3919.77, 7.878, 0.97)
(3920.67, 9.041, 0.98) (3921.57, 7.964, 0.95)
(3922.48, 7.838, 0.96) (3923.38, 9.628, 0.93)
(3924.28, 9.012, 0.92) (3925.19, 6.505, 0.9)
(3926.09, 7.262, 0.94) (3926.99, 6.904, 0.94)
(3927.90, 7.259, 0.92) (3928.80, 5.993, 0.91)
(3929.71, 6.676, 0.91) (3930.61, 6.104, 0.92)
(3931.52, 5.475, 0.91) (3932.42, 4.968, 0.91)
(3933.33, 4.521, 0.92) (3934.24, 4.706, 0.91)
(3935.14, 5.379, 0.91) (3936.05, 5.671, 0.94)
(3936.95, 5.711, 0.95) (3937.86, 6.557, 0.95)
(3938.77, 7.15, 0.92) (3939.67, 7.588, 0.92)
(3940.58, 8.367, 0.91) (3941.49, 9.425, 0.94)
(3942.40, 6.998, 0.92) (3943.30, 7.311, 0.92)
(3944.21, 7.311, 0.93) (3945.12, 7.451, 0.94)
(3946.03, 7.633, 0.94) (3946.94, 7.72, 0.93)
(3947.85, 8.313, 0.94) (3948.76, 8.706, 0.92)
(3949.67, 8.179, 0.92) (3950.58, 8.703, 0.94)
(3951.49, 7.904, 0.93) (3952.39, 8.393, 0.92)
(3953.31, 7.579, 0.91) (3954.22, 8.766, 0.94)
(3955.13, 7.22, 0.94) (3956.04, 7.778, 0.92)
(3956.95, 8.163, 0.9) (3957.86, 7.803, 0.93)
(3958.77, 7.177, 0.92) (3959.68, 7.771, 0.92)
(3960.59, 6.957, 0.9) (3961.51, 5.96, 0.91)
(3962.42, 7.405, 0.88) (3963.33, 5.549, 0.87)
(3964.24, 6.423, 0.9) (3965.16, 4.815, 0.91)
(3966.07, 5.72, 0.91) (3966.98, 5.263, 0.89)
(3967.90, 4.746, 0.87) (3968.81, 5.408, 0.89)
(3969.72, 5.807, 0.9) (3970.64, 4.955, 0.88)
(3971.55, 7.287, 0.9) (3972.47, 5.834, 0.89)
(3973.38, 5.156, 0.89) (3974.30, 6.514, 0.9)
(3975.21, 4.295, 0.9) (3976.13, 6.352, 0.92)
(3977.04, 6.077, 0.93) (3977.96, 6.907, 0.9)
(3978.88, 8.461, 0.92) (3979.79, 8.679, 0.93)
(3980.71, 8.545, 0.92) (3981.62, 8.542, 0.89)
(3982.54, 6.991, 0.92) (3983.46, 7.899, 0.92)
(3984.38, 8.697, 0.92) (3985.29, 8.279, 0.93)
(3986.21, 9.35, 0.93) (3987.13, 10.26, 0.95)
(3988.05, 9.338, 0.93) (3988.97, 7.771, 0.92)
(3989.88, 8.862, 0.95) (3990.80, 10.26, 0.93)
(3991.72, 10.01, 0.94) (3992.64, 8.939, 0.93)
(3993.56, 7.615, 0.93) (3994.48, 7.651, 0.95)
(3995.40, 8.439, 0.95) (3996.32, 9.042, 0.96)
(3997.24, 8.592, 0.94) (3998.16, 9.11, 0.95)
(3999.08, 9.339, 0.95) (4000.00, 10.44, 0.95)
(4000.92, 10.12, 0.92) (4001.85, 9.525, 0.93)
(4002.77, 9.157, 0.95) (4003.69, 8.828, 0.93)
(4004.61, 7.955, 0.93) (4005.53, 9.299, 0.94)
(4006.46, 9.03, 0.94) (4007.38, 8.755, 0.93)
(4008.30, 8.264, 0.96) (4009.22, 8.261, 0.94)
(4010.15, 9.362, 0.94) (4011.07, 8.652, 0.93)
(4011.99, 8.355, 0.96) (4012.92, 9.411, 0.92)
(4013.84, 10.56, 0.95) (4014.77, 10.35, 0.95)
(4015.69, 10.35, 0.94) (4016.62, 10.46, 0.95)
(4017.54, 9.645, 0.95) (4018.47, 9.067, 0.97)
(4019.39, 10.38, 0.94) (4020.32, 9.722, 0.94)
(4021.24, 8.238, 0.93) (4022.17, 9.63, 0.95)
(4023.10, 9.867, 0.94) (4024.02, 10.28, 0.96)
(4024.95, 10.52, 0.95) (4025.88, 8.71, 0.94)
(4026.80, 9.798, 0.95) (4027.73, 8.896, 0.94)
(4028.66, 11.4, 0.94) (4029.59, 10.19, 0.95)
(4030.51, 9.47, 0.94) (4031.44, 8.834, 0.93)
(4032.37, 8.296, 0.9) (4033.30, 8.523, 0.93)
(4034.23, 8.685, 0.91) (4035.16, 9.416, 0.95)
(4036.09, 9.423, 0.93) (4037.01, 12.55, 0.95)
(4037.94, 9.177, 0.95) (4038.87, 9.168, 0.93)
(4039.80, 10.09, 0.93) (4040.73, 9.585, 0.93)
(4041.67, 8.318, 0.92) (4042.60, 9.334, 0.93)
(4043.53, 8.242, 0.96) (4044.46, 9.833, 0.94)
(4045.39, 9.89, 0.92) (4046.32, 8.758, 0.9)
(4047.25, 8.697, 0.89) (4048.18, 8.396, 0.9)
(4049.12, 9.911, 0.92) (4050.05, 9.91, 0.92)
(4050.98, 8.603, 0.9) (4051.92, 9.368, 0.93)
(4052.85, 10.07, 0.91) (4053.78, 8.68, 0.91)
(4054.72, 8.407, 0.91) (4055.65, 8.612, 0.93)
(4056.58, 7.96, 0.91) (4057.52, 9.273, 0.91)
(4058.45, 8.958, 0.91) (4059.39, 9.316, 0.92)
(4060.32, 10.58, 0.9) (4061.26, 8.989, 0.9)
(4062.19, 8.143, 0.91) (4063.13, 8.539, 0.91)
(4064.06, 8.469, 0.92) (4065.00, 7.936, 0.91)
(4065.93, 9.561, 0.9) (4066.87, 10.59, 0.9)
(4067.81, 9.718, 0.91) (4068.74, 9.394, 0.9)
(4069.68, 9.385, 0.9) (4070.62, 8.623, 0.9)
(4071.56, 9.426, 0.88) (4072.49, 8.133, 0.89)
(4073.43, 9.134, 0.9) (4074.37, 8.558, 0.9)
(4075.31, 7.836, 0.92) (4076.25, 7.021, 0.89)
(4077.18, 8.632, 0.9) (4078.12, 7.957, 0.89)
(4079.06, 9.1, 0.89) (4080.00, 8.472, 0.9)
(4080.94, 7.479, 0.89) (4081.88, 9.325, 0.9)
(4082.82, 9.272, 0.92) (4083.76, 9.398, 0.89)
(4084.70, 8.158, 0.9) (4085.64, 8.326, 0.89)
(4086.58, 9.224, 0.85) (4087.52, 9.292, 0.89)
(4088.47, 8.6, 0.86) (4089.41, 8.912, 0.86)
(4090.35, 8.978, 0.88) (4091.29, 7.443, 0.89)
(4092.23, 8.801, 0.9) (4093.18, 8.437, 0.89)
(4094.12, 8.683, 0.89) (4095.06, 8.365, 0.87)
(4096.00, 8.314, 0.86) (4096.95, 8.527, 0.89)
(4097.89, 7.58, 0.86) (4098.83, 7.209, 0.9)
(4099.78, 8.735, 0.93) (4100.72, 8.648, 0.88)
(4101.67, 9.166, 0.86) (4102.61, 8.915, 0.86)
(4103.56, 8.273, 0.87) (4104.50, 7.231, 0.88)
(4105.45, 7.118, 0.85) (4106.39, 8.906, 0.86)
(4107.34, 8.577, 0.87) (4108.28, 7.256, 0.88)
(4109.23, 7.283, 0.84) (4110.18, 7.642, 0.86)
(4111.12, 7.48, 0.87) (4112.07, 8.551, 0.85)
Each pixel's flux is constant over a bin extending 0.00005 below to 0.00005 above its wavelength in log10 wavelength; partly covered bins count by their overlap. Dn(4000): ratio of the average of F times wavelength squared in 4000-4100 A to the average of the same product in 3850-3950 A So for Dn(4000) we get 1.29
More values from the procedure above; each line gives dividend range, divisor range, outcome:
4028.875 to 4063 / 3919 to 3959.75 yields 1.32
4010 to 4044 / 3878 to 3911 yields 1.42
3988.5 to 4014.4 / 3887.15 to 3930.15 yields 1.22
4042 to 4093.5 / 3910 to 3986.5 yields 1.30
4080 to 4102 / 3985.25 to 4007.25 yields 0.99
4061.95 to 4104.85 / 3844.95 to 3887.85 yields 1.23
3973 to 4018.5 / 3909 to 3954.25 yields 1.18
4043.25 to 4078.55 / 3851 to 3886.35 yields 1.25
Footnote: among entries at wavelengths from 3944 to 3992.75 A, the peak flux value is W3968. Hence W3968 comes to 10.26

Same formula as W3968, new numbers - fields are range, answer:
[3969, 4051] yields 12.55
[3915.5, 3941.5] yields 9.628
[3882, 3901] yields 9.018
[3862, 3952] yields 10.14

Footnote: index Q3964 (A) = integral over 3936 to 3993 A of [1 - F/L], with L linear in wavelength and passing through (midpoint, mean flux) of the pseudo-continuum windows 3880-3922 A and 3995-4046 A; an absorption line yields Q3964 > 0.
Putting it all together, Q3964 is 7.58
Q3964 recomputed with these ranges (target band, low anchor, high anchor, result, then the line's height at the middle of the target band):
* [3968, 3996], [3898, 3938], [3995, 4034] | 3.7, 8.73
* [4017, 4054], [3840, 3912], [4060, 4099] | -4.4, 8.44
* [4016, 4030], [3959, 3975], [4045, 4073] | -3.4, 7.86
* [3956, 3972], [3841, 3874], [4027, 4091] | 4.1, 8.57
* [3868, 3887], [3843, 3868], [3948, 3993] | 1.2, 7.91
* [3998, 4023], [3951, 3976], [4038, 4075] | -4.9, 7.83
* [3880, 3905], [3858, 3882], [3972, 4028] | 3.5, 8.15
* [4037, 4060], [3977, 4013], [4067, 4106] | -1.5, 8.63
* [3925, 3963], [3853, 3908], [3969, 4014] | 4.1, 7.98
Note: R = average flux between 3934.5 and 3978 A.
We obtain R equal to 6.87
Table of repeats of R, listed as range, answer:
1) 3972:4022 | 8.64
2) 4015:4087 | 9.18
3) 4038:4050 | 9.21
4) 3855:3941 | 7.53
